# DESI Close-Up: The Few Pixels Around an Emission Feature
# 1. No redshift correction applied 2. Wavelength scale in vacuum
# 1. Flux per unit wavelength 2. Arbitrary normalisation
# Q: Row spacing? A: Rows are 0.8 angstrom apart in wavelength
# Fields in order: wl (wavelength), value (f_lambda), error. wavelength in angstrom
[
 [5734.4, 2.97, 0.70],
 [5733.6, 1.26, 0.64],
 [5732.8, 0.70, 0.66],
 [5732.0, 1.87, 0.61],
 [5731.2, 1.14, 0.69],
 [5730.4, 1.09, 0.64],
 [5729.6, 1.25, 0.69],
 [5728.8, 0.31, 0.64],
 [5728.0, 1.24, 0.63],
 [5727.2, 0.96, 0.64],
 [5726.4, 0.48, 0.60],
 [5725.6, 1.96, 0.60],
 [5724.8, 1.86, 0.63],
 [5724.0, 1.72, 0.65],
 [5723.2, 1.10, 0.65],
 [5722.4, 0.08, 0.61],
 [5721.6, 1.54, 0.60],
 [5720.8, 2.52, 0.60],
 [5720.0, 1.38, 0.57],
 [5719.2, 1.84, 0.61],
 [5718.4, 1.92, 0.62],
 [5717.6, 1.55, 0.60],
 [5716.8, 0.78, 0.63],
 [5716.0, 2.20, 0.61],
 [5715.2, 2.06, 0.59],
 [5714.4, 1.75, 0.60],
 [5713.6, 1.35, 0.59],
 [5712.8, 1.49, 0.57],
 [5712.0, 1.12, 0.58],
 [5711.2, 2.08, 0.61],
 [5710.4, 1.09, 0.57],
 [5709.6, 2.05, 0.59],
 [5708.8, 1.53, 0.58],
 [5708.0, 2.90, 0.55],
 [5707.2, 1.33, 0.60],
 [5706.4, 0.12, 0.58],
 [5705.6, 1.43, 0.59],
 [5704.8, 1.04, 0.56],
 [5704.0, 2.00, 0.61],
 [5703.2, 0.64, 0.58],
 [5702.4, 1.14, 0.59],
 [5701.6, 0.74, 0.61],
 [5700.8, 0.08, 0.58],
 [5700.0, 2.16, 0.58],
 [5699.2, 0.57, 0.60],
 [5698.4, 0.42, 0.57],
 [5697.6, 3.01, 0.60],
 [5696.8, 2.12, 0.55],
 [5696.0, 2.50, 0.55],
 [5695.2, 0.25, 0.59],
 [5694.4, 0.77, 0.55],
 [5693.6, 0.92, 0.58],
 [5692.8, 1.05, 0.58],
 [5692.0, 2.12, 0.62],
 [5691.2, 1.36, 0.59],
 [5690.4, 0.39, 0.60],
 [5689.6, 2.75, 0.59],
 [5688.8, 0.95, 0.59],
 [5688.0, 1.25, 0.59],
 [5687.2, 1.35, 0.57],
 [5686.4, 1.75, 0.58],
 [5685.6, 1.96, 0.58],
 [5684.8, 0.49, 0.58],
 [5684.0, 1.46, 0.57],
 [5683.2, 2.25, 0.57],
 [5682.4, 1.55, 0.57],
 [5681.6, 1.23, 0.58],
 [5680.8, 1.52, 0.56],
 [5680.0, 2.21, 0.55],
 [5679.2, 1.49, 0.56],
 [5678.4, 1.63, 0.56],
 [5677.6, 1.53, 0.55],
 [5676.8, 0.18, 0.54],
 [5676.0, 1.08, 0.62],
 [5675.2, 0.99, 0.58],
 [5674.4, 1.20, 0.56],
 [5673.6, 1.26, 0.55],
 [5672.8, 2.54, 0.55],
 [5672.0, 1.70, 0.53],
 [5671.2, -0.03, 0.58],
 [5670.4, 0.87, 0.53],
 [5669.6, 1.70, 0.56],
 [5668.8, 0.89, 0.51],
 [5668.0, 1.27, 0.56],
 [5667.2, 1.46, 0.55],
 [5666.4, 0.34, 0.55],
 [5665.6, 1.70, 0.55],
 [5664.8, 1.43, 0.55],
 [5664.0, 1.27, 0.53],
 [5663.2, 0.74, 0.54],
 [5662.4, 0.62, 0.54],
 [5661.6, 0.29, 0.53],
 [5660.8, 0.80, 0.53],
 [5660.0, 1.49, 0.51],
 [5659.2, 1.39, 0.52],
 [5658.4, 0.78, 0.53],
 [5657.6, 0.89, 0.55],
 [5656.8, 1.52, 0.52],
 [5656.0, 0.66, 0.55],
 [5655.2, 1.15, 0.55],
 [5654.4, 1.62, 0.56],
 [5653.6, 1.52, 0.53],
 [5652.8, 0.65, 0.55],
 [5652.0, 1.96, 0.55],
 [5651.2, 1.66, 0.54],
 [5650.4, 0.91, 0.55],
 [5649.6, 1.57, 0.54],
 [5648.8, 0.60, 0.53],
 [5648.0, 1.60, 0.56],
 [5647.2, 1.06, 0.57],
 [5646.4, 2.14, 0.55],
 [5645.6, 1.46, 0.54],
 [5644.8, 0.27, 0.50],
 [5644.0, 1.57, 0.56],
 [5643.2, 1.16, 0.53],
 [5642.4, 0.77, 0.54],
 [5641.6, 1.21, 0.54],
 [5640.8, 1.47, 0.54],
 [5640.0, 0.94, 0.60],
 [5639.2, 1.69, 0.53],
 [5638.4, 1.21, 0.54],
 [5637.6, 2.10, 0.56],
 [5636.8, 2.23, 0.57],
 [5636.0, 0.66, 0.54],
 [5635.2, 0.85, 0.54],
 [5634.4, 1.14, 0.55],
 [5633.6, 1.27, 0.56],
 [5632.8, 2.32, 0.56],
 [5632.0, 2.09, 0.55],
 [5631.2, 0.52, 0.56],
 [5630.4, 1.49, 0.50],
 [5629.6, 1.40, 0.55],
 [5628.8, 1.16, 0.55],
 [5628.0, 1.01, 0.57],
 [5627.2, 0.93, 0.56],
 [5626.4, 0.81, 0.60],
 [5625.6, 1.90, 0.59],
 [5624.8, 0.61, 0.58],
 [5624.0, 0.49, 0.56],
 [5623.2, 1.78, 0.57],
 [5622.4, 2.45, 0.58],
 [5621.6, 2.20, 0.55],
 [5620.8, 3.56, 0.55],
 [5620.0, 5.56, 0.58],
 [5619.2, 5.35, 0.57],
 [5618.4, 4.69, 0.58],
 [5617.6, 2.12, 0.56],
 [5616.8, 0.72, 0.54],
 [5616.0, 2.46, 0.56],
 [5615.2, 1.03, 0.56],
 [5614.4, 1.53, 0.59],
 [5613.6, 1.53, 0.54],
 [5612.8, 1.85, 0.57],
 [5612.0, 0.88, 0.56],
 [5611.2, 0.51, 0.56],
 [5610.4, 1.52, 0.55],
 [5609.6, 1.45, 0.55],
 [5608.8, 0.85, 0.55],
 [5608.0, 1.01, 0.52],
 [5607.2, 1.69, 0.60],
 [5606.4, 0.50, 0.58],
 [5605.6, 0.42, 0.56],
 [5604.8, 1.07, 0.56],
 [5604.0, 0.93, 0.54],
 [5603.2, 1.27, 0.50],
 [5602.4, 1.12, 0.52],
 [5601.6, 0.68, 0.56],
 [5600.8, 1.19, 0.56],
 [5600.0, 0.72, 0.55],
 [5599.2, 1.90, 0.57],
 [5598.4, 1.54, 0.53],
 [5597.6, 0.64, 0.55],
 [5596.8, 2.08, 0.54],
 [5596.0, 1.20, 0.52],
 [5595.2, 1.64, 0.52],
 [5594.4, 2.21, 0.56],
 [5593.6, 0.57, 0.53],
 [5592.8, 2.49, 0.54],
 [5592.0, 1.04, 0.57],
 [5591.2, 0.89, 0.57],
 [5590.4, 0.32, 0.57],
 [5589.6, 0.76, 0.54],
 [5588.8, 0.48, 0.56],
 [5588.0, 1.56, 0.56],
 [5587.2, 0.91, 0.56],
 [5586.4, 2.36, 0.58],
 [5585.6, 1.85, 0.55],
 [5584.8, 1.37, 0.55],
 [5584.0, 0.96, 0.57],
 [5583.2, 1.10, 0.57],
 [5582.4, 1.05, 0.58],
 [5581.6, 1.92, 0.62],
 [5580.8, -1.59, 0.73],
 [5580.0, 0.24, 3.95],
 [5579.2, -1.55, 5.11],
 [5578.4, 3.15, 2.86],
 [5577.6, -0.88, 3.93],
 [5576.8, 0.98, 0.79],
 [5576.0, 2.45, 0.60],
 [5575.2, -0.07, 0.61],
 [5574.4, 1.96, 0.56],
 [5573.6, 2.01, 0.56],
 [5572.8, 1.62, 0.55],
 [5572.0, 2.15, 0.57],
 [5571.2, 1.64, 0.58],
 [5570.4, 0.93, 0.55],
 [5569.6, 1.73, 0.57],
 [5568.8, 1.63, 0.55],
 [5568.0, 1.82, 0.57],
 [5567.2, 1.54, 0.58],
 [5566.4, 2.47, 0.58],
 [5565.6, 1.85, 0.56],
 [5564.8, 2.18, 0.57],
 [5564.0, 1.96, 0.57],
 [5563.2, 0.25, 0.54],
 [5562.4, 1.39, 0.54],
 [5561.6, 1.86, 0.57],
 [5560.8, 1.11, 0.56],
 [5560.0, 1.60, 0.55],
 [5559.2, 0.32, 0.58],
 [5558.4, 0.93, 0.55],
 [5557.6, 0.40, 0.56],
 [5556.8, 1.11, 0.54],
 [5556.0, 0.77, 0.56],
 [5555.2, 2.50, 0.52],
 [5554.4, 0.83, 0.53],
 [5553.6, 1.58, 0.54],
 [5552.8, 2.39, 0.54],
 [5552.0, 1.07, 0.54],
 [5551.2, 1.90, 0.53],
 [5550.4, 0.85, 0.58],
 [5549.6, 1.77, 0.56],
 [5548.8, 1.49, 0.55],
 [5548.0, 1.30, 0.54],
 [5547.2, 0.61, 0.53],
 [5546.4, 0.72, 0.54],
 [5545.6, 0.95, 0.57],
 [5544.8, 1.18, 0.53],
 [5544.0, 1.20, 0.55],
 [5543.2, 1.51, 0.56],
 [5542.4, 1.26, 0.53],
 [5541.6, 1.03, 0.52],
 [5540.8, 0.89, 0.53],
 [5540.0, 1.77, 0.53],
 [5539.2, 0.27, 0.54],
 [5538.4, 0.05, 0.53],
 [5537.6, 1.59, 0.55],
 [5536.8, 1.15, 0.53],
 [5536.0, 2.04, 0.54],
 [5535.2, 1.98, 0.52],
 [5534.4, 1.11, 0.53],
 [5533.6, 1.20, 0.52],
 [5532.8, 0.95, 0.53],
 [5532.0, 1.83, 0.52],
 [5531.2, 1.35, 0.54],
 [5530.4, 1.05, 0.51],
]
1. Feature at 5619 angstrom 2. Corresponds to [O III] 5007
